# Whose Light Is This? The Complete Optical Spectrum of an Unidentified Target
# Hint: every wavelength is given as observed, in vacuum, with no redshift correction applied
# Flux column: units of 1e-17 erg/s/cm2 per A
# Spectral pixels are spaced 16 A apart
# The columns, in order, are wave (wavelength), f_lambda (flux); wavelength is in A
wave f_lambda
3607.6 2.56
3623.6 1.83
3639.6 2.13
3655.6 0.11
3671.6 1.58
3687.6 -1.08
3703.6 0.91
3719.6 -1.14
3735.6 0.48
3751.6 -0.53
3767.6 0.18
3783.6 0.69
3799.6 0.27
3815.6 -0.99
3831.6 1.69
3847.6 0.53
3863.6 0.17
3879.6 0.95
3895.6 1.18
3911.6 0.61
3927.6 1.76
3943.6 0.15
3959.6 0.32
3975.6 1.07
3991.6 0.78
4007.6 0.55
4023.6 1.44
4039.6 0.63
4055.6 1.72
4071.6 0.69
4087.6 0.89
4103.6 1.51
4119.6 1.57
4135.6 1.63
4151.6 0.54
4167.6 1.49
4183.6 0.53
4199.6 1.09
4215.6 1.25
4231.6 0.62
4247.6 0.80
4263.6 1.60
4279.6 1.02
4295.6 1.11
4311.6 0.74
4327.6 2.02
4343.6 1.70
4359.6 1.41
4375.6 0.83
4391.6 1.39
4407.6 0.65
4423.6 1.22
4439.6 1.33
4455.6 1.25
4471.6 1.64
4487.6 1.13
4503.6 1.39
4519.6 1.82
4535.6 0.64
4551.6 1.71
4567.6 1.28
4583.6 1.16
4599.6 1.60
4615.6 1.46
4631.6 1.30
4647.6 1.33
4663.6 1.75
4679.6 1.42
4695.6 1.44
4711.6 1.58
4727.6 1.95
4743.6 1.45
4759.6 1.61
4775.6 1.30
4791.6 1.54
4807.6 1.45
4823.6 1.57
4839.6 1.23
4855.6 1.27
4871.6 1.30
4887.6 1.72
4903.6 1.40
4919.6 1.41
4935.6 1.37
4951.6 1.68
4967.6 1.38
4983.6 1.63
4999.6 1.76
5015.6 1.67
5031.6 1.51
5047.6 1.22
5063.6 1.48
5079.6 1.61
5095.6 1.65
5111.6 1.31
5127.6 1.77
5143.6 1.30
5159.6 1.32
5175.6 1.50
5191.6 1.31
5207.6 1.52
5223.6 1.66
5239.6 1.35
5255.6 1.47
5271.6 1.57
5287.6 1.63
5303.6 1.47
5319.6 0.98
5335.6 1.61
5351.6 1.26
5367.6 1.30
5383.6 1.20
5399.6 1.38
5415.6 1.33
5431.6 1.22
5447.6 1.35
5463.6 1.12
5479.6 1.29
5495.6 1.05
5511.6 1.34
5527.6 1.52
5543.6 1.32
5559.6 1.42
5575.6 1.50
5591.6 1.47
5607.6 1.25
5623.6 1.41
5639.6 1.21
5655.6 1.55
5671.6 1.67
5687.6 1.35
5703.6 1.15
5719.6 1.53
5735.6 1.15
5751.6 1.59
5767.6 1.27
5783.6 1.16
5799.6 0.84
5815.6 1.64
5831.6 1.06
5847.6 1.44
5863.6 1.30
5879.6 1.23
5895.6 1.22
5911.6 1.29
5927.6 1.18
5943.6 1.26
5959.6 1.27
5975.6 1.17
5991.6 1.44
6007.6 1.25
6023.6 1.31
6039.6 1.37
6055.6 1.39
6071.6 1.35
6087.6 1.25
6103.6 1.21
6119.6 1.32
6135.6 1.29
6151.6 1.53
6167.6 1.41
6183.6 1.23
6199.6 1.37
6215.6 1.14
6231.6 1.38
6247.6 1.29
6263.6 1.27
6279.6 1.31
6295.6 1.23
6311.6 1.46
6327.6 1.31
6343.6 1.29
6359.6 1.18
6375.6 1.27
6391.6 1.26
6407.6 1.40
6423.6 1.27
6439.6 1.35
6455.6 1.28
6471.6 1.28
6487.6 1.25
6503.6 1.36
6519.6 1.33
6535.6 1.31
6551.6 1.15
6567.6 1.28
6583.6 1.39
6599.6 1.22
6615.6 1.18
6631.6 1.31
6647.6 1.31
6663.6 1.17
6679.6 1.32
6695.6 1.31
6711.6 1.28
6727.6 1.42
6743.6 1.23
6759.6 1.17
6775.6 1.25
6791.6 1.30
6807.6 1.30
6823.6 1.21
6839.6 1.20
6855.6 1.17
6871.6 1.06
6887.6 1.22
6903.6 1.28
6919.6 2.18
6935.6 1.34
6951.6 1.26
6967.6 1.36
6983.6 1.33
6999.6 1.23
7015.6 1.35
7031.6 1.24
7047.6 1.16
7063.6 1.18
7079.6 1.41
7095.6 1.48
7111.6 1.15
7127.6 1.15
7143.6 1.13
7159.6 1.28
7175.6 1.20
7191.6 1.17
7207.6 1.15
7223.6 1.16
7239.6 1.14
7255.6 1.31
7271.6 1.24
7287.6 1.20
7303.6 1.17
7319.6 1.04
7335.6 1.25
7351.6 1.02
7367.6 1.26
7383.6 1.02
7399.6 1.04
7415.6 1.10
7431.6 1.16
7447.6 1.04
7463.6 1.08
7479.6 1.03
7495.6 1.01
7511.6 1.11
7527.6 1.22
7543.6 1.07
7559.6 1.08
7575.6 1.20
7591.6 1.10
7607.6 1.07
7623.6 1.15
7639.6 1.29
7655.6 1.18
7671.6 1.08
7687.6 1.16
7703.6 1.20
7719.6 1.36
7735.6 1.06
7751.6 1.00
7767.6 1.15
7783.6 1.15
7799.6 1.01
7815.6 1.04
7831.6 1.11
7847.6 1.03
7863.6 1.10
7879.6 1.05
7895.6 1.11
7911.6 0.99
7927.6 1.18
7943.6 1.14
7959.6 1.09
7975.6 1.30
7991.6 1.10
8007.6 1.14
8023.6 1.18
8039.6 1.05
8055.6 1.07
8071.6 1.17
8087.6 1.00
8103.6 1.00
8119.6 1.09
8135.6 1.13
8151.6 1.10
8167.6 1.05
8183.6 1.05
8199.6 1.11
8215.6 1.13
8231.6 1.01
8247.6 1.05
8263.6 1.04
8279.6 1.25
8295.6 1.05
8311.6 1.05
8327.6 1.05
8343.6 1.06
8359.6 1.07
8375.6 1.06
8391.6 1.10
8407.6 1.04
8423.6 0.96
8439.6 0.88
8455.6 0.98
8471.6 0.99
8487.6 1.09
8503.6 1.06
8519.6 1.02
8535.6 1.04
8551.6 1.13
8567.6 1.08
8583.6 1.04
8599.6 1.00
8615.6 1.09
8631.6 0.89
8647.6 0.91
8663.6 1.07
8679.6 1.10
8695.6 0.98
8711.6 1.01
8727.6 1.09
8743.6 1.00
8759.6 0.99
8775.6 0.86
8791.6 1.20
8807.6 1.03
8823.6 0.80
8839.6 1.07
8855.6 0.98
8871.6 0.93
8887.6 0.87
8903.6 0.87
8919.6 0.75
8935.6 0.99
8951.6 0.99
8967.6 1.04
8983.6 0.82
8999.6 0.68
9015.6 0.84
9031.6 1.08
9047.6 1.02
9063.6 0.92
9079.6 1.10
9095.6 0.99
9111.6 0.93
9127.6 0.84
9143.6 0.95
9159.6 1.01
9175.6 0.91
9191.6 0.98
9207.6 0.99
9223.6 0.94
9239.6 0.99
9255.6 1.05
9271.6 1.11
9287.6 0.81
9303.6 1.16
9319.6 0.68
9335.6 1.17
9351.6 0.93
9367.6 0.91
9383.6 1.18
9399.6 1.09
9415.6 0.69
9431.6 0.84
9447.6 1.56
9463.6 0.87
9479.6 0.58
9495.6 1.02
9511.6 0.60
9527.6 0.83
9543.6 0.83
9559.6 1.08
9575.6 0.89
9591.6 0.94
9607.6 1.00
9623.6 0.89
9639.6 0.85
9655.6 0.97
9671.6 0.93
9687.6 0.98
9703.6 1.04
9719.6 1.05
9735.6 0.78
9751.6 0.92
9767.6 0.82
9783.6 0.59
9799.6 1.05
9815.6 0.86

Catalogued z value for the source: 0.054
